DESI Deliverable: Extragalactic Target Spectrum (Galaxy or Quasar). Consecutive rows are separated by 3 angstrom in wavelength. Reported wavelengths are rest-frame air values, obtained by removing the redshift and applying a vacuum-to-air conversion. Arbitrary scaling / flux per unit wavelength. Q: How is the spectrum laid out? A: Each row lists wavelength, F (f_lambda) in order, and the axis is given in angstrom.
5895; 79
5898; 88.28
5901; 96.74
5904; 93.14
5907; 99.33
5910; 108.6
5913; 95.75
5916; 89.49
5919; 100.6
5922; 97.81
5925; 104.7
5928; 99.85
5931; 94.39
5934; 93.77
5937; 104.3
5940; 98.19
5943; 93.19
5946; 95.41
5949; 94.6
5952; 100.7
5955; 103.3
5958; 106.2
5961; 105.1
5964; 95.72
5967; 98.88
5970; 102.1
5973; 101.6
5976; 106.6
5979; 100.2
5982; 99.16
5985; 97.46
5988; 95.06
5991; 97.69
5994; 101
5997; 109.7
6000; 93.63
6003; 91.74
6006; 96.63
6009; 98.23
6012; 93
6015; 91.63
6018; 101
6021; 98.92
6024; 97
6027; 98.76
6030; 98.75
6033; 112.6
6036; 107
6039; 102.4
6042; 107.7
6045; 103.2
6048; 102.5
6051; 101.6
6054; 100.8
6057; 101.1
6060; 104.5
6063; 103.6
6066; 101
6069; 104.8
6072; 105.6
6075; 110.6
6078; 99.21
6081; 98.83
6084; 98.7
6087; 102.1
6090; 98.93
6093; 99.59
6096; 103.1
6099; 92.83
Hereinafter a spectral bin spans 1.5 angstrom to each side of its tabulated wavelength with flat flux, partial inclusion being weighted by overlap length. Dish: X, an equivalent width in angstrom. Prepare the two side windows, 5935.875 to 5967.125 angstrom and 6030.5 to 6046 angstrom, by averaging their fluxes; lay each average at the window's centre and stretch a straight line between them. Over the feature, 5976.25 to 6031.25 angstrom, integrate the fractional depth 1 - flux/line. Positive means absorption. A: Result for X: 3.0 angstrom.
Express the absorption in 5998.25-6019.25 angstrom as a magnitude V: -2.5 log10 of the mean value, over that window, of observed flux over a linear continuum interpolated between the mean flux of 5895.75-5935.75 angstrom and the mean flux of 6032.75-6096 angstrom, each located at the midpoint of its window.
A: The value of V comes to 0.06 mag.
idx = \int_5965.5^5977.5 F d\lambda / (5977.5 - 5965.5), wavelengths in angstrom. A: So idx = 102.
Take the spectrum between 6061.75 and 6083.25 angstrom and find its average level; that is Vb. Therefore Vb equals 103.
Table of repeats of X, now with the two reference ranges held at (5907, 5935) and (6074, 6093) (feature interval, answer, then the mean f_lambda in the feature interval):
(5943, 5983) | -0.54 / 100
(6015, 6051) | -0.71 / 102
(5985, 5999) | -0.09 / 100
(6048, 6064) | -0.27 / 102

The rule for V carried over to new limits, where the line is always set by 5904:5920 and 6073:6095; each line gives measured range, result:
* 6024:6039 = -0.03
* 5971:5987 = -0.02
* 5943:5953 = 0.03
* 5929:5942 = 0.01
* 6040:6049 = -0.04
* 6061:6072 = -0.03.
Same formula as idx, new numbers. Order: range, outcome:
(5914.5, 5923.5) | 96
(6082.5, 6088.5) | 100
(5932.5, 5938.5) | 99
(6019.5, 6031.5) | 98.4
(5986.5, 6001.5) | 99.4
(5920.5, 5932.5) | 99.2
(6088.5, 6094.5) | 99.3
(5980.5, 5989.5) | 97.2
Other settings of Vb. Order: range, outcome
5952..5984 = 102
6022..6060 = 103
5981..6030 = 97.6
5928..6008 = 99.1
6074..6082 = 103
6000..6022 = 95.7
